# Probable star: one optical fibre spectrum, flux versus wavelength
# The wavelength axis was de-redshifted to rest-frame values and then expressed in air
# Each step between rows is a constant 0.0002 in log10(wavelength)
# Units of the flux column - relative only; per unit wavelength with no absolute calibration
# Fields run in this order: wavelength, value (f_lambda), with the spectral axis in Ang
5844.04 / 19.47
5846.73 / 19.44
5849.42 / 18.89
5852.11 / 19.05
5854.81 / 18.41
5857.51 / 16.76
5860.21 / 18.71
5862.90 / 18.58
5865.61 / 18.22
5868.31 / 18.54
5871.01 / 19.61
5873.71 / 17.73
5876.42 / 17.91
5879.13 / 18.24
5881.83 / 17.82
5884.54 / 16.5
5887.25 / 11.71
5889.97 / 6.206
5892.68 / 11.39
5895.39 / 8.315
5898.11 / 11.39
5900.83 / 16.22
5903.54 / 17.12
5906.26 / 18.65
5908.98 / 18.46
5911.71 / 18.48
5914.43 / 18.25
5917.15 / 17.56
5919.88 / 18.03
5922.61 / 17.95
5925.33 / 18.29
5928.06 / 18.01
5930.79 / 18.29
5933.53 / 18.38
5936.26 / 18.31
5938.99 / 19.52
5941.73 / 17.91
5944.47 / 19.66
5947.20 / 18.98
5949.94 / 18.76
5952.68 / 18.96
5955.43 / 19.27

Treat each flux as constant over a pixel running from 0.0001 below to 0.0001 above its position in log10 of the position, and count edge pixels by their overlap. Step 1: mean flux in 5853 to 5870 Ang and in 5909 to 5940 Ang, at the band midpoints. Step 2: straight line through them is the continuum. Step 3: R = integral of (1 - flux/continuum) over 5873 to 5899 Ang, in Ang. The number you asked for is 6.55 Ang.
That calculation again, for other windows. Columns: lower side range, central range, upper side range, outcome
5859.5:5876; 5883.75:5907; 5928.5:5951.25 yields 7.2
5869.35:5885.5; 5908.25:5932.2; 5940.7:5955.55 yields 0.5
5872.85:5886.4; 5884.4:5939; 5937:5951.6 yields 6.8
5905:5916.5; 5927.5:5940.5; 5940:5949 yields 0.1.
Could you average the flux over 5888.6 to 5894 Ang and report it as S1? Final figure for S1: 8.78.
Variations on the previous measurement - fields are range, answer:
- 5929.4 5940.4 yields 18.6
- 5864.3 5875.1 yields 18.5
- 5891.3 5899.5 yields 10.4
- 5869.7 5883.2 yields 18.3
